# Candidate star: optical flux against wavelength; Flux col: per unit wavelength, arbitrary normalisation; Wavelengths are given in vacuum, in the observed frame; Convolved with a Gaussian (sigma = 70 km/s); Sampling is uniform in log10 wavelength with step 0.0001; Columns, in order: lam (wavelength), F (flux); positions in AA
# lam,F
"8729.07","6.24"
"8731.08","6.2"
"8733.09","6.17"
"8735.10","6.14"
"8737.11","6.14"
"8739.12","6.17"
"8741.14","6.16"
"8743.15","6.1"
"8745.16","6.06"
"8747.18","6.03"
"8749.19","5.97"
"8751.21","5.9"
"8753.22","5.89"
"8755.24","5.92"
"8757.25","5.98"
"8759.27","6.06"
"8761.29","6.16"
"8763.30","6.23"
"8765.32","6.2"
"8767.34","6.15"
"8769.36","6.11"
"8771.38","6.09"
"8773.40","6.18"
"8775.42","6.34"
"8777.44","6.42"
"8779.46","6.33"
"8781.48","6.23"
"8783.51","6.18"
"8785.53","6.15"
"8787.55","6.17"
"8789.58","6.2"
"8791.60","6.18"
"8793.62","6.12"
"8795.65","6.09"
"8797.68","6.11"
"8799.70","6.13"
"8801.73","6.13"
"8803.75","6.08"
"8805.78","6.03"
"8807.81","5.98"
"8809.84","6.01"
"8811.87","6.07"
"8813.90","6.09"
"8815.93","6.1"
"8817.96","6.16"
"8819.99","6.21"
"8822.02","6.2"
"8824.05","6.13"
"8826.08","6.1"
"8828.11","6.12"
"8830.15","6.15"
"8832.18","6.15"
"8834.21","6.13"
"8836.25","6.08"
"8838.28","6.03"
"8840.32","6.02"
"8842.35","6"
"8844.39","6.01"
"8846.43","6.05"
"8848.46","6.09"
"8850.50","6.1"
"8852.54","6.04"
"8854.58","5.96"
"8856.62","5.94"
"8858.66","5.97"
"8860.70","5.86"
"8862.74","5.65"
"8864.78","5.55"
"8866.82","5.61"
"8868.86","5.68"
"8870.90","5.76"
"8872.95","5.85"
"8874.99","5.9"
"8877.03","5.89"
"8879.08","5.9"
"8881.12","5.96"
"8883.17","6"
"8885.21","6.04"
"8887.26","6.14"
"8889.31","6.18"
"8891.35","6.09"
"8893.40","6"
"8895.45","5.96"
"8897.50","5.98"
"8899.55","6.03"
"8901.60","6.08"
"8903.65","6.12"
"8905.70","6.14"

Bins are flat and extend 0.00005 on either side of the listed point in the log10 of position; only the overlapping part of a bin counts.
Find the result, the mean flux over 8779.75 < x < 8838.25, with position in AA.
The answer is 6.13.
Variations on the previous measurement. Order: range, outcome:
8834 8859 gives 6.03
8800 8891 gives 6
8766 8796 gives 6.2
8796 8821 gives 6.09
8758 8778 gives 6.19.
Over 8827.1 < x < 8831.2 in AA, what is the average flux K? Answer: 6.13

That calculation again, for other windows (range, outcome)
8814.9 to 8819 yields 6.13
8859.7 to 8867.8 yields 5.67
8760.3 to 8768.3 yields 6.19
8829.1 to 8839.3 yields 6.11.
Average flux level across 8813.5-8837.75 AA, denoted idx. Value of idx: 6.14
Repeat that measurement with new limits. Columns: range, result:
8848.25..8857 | 6.02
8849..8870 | 5.84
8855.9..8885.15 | 5.83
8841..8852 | 6.05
